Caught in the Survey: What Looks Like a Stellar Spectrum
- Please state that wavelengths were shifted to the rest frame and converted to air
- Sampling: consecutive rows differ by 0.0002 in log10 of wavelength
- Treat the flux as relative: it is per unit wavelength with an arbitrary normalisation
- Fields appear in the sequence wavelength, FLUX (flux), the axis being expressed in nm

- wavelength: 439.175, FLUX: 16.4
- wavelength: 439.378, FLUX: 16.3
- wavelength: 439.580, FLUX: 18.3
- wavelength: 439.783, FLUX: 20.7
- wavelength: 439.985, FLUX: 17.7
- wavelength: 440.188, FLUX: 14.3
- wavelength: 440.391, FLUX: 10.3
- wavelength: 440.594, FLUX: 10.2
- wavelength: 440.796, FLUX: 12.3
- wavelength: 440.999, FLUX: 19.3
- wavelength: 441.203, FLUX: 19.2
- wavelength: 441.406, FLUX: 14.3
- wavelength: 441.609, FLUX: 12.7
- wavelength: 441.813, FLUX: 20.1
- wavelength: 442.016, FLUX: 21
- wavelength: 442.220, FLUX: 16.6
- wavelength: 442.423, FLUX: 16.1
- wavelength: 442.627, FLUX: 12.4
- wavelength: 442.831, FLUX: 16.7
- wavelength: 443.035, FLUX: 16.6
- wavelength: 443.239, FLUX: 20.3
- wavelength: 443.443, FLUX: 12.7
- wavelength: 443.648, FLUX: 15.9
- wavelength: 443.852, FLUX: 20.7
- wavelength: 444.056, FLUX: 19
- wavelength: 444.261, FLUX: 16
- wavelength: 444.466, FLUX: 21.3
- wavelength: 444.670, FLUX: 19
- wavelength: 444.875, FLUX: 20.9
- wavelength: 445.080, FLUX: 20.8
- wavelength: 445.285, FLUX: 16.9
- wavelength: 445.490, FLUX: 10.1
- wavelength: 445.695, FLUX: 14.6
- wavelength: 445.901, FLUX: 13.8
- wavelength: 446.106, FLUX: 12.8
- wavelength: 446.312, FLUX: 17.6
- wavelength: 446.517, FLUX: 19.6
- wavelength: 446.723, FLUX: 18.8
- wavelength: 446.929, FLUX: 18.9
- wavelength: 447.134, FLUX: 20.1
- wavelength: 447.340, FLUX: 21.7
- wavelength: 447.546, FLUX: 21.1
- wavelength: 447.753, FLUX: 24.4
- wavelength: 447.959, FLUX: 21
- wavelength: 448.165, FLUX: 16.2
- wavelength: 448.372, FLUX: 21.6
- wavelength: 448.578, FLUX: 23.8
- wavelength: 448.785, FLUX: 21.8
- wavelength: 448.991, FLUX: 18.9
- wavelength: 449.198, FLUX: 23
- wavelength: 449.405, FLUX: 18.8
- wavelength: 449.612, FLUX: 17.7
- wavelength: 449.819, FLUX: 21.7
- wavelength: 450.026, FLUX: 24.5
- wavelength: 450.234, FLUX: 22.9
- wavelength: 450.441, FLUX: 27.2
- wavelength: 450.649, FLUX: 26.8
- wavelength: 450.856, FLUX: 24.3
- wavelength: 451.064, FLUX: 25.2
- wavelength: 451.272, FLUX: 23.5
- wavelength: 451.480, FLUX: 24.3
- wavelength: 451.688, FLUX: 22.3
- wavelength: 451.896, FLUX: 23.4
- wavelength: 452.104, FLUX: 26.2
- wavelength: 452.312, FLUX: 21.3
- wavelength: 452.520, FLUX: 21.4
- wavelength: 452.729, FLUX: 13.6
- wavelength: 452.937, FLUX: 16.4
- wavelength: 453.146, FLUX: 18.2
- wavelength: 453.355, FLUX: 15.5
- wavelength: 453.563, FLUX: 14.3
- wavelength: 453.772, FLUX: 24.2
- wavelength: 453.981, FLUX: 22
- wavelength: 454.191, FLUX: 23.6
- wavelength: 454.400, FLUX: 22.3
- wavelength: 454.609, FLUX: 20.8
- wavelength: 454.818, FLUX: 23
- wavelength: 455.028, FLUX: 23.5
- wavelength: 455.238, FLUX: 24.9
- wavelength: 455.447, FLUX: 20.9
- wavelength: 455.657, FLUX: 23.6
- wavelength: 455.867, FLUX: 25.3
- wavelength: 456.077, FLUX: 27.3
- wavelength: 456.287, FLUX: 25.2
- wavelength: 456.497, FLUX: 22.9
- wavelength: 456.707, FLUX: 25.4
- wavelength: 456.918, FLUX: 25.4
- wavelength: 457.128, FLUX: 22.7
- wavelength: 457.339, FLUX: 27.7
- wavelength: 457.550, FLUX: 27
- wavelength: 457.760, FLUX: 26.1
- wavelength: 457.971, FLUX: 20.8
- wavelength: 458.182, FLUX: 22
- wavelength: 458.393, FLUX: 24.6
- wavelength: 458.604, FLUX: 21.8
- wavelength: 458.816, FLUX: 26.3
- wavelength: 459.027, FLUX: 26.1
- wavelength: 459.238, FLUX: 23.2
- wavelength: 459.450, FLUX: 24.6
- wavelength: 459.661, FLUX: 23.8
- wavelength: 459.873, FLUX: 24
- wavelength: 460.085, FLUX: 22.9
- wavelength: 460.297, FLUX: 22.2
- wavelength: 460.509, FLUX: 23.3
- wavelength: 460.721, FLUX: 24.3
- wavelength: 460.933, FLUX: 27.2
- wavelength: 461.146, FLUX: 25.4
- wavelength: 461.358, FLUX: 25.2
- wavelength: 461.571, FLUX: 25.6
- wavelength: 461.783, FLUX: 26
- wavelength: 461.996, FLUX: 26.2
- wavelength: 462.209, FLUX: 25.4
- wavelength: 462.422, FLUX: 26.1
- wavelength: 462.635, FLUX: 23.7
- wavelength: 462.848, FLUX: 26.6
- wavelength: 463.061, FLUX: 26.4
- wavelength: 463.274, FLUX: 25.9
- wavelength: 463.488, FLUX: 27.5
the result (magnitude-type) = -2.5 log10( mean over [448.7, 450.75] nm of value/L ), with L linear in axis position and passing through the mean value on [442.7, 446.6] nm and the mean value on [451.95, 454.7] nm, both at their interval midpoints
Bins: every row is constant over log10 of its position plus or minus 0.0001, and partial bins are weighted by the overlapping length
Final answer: -0.19 mag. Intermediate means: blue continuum 17.1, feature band 22.3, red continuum 20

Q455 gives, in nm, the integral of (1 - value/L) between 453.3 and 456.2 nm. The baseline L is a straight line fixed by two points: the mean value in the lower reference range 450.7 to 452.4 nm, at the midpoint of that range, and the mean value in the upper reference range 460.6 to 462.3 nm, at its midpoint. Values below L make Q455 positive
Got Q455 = 0.25 nm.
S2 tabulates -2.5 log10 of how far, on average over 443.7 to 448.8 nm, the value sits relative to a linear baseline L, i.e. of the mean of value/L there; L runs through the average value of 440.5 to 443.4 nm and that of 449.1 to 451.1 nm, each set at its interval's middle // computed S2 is 0.06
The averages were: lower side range 16.2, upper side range 23.1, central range 18.8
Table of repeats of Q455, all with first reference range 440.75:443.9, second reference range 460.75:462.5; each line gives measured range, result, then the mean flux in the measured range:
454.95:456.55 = -0.085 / 24.3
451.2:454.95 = 0.145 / 20.9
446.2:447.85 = -0.113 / 20.2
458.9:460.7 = 0.081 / 23.8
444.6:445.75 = 0.058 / 17.1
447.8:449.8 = -0.076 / 20.5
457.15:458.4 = -0.031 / 24.6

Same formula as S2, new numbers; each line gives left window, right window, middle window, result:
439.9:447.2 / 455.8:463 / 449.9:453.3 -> -0.09 mag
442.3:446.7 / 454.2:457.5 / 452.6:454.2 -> 0.23 mag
